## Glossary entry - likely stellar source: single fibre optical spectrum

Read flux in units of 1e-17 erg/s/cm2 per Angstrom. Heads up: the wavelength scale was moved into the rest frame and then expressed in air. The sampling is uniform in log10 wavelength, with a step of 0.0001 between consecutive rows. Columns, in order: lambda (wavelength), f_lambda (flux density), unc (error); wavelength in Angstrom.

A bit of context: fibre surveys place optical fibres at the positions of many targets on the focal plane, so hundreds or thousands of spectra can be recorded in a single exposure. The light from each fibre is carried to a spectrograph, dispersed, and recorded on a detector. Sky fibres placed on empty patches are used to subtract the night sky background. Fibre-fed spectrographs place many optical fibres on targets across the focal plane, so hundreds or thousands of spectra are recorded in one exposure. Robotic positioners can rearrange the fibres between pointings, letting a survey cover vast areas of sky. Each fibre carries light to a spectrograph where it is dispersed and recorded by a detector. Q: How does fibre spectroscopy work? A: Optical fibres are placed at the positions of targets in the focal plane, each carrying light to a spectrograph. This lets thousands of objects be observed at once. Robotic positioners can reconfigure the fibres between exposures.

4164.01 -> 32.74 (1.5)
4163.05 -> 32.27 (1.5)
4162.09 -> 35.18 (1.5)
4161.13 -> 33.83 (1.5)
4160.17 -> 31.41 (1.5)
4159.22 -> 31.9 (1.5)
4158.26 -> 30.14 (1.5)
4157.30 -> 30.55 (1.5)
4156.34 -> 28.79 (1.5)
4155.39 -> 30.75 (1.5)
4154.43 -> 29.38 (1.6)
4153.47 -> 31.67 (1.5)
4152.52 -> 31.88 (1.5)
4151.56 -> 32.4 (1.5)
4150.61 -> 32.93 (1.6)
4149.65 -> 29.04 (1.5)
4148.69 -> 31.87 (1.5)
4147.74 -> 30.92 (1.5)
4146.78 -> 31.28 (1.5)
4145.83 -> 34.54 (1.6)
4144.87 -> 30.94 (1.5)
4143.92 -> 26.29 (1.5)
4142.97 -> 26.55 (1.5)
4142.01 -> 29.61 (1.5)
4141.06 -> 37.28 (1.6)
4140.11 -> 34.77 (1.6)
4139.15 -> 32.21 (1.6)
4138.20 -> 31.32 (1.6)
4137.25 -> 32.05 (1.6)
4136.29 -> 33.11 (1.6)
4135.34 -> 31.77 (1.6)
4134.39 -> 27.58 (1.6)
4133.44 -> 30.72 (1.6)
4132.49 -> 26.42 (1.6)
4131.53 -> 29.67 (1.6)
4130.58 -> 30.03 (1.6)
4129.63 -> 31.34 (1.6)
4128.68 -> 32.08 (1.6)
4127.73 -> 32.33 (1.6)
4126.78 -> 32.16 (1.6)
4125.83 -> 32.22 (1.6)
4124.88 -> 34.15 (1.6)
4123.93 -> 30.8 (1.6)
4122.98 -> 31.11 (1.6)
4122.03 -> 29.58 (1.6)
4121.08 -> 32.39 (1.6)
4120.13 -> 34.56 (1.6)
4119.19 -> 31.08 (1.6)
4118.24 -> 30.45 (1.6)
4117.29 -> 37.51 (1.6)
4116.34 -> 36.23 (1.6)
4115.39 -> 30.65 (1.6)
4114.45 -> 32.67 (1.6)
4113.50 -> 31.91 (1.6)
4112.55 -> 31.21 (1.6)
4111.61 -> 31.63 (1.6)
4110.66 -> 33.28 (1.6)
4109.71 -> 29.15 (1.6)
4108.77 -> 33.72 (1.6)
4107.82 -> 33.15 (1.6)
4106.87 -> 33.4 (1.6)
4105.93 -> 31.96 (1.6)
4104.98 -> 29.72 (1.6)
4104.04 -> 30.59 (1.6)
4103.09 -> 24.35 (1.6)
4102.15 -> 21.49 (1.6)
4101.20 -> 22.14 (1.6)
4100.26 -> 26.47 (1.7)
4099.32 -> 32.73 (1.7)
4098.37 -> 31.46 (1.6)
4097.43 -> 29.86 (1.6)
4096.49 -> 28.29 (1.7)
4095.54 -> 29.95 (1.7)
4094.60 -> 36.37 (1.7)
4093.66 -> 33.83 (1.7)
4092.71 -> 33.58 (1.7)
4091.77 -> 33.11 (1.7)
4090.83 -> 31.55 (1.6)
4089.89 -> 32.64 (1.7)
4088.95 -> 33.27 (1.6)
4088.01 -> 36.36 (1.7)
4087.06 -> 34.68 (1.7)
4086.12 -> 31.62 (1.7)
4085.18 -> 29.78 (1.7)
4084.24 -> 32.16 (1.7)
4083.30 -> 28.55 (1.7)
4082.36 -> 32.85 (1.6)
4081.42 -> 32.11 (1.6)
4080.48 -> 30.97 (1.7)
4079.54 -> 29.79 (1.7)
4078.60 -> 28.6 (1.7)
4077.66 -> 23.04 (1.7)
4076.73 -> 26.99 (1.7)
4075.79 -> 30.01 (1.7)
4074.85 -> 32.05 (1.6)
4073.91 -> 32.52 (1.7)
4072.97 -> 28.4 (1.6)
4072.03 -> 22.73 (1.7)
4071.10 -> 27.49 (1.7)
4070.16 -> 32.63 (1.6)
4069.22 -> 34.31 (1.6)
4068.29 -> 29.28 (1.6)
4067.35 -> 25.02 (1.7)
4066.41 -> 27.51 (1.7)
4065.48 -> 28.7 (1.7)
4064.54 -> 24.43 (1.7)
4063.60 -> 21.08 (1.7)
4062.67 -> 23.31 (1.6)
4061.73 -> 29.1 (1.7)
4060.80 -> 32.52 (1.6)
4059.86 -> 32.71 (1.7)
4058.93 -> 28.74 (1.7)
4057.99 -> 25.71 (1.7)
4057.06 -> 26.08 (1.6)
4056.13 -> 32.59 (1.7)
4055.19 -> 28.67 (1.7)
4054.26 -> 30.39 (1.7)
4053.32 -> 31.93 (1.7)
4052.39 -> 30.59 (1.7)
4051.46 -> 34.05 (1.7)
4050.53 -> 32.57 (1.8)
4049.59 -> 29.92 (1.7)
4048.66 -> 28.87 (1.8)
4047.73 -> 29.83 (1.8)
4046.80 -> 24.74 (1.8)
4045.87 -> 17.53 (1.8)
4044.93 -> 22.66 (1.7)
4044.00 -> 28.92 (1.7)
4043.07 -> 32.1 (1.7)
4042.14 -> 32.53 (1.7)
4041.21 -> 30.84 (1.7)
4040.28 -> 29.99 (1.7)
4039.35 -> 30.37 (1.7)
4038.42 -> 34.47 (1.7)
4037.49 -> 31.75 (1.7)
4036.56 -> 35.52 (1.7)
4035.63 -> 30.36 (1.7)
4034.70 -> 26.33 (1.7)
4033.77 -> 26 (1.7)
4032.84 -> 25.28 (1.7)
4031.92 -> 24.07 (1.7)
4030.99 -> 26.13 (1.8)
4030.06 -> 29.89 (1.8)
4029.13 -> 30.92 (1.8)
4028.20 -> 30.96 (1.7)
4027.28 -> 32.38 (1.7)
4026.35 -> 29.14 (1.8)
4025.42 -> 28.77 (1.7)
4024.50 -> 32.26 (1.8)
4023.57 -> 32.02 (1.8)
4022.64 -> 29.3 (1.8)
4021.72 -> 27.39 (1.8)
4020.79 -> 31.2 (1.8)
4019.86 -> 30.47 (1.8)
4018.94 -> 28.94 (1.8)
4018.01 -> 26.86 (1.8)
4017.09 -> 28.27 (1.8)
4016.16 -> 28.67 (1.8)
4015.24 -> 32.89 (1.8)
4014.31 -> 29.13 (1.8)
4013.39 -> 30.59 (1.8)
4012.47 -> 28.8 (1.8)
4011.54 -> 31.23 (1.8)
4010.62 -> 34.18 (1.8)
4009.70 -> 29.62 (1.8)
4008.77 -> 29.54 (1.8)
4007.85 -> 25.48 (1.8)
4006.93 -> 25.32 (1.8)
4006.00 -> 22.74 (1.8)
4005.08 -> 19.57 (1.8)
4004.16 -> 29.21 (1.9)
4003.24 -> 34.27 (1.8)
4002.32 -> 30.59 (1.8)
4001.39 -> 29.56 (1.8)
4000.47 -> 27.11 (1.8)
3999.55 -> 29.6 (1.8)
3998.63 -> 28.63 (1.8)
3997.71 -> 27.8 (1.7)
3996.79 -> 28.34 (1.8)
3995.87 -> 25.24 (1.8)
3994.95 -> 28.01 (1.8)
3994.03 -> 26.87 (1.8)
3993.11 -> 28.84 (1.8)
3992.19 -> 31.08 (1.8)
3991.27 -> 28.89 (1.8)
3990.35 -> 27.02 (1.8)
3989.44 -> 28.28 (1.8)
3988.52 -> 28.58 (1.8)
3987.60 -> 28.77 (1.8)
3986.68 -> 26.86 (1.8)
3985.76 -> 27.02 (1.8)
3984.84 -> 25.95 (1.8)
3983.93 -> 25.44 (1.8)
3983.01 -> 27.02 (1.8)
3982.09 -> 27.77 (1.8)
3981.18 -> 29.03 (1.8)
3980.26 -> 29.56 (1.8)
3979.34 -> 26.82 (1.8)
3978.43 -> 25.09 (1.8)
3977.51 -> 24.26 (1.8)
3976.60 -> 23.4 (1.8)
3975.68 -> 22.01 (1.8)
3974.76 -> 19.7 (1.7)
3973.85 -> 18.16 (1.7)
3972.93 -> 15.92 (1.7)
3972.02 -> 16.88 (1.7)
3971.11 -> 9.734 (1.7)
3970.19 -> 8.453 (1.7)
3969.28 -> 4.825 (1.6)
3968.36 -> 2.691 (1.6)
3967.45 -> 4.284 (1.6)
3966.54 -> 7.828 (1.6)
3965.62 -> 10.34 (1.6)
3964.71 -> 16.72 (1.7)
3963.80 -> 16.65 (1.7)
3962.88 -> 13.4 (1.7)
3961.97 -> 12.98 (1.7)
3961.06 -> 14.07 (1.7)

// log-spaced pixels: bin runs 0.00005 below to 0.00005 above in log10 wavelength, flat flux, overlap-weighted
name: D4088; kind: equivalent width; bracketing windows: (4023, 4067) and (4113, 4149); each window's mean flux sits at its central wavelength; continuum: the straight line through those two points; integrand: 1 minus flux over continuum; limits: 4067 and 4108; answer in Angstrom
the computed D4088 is 0.1 Angstrom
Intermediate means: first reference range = 29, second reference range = 31.6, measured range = 30.3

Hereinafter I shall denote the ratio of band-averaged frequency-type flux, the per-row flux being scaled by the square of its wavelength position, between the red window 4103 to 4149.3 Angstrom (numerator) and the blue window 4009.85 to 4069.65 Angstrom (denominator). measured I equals 1.13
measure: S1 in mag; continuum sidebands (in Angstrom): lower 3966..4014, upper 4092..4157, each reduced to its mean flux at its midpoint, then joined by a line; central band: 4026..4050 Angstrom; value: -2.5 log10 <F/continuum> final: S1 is -0.08 mag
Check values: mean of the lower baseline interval 24.5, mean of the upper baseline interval 31.1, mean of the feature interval 28.9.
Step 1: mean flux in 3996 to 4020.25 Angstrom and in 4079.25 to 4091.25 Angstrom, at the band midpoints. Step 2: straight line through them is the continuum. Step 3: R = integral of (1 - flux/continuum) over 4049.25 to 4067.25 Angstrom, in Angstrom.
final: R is 1.2 Angstrom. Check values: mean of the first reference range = 28.7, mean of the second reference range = 32.1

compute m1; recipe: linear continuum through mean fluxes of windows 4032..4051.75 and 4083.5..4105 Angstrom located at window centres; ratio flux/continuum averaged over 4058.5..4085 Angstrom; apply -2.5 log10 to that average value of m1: 0.04 mag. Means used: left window 29.1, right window 30.7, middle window 28.9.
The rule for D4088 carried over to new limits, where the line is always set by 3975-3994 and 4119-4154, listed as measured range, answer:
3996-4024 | -1.1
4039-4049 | 0.2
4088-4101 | -0.7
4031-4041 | -0.3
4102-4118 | -0.5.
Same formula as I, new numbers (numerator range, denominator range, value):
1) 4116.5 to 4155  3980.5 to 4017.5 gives 1.19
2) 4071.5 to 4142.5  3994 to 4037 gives 1.13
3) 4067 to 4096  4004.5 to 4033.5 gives 1.11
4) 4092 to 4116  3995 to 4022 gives 1.12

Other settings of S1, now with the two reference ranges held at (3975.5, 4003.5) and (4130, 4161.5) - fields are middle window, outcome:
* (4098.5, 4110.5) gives 0.03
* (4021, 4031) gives -0.06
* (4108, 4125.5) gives -0.07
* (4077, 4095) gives -0.07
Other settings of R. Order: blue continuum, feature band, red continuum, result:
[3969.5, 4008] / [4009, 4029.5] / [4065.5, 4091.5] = -2.4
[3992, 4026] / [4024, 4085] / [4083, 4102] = 2.1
